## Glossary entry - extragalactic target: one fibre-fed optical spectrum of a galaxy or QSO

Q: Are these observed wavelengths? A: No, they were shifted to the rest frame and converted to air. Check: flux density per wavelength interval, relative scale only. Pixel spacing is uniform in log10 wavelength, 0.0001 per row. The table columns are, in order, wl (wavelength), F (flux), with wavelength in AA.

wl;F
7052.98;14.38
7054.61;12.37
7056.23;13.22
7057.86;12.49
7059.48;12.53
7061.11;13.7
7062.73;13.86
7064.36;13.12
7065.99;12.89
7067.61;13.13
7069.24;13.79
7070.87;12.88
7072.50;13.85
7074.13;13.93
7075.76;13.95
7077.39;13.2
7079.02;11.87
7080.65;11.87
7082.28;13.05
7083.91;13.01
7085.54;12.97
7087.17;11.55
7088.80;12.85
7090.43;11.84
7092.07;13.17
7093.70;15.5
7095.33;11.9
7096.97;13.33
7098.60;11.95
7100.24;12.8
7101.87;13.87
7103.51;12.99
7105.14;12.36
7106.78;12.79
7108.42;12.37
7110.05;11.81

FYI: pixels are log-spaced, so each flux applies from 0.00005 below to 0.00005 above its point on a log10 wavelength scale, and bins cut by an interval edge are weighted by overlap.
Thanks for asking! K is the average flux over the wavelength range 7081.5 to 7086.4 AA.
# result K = 13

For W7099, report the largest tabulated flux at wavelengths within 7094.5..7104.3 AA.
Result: 13.87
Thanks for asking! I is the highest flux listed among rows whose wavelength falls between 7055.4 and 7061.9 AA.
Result 13.7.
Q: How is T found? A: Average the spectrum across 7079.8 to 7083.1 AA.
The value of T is 12.5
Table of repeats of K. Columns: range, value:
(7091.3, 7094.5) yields 14.4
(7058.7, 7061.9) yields 13.1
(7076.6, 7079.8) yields 12.5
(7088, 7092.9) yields 12.6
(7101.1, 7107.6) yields 13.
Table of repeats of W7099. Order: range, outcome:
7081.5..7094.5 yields 15.5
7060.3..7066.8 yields 13.86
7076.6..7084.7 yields 13.2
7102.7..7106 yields 12.99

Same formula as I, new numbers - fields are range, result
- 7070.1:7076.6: 13.95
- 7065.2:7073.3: 13.85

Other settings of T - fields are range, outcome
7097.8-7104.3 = 12.9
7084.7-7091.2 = 12.3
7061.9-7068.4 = 13.3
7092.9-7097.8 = 13.6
